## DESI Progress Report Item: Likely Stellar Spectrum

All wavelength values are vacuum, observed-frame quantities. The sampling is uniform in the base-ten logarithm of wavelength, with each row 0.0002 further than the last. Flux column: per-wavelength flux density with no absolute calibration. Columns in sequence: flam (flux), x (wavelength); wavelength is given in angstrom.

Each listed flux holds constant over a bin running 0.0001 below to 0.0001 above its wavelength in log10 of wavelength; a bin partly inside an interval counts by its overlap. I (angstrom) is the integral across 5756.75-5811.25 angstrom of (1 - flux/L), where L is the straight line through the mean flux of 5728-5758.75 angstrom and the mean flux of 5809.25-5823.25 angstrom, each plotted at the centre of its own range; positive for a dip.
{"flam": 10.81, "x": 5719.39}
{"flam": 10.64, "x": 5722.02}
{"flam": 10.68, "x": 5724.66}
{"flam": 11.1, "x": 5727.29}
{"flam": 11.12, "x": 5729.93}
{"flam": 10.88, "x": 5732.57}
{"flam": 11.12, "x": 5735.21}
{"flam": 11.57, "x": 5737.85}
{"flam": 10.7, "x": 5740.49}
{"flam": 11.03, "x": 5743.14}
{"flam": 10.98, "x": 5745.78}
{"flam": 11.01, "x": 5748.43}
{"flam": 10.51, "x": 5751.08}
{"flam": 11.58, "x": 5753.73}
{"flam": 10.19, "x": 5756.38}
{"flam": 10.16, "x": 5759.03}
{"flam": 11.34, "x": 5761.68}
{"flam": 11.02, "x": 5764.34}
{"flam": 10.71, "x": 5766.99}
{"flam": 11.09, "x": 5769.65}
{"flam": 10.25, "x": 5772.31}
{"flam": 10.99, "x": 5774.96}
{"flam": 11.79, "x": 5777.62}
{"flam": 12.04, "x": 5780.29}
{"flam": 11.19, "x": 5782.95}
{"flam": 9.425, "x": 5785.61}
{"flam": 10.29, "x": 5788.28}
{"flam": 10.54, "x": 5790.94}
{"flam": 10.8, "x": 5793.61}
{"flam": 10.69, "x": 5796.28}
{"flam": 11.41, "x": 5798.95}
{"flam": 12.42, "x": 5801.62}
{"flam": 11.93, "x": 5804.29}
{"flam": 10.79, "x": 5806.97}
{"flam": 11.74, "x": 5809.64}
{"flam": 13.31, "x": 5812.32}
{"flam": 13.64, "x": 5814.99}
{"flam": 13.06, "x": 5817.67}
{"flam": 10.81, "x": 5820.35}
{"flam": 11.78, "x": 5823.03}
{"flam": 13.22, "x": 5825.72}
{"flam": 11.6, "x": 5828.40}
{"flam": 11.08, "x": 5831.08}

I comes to 3.6 angstrom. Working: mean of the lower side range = 10.9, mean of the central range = 11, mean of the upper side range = 12.5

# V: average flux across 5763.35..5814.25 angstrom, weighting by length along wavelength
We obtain 11.2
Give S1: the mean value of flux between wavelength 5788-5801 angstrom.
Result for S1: 10.9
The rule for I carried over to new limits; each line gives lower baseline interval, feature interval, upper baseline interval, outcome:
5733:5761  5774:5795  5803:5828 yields 1.3 angstrom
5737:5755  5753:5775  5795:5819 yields 1.1 angstrom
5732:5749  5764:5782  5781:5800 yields -0.6 angstrom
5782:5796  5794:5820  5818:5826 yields -1.8 angstrom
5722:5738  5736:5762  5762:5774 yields 0.1 angstrom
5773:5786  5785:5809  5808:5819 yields 2.1 angstrom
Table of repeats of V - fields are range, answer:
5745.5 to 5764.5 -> 10.8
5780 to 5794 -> 10.6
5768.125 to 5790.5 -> 10.9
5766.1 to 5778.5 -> 10.9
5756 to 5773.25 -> 10.7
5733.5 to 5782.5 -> 11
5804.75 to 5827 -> 12.3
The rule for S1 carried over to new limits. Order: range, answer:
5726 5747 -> 11.1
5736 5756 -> 11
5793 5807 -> 11.4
